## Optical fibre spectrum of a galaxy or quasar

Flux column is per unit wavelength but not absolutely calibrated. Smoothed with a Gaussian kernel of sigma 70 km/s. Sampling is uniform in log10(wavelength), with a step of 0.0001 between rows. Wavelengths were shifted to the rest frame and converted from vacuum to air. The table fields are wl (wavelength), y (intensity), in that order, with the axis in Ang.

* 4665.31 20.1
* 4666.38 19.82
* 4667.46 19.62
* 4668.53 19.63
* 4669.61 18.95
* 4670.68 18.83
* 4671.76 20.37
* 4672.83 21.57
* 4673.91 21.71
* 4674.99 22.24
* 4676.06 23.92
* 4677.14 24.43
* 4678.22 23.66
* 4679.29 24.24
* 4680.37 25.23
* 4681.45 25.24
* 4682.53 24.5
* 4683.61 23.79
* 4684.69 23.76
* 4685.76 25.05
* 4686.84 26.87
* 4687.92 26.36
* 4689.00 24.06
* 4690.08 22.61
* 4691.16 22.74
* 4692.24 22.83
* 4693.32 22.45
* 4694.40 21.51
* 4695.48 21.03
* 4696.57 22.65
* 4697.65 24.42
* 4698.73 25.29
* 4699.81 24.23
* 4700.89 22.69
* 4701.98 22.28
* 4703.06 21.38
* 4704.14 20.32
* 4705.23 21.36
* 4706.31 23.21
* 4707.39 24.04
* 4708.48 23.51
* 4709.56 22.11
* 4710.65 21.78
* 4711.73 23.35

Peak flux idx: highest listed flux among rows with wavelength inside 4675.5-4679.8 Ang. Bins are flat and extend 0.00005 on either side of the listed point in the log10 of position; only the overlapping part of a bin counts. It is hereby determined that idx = 24.43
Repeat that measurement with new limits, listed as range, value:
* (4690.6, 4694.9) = 22.83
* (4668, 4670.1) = 19.63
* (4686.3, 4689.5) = 26.87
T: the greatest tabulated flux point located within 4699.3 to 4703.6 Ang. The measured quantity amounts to 24.23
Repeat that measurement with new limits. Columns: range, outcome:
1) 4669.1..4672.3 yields 20.37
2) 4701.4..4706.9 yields 23.21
